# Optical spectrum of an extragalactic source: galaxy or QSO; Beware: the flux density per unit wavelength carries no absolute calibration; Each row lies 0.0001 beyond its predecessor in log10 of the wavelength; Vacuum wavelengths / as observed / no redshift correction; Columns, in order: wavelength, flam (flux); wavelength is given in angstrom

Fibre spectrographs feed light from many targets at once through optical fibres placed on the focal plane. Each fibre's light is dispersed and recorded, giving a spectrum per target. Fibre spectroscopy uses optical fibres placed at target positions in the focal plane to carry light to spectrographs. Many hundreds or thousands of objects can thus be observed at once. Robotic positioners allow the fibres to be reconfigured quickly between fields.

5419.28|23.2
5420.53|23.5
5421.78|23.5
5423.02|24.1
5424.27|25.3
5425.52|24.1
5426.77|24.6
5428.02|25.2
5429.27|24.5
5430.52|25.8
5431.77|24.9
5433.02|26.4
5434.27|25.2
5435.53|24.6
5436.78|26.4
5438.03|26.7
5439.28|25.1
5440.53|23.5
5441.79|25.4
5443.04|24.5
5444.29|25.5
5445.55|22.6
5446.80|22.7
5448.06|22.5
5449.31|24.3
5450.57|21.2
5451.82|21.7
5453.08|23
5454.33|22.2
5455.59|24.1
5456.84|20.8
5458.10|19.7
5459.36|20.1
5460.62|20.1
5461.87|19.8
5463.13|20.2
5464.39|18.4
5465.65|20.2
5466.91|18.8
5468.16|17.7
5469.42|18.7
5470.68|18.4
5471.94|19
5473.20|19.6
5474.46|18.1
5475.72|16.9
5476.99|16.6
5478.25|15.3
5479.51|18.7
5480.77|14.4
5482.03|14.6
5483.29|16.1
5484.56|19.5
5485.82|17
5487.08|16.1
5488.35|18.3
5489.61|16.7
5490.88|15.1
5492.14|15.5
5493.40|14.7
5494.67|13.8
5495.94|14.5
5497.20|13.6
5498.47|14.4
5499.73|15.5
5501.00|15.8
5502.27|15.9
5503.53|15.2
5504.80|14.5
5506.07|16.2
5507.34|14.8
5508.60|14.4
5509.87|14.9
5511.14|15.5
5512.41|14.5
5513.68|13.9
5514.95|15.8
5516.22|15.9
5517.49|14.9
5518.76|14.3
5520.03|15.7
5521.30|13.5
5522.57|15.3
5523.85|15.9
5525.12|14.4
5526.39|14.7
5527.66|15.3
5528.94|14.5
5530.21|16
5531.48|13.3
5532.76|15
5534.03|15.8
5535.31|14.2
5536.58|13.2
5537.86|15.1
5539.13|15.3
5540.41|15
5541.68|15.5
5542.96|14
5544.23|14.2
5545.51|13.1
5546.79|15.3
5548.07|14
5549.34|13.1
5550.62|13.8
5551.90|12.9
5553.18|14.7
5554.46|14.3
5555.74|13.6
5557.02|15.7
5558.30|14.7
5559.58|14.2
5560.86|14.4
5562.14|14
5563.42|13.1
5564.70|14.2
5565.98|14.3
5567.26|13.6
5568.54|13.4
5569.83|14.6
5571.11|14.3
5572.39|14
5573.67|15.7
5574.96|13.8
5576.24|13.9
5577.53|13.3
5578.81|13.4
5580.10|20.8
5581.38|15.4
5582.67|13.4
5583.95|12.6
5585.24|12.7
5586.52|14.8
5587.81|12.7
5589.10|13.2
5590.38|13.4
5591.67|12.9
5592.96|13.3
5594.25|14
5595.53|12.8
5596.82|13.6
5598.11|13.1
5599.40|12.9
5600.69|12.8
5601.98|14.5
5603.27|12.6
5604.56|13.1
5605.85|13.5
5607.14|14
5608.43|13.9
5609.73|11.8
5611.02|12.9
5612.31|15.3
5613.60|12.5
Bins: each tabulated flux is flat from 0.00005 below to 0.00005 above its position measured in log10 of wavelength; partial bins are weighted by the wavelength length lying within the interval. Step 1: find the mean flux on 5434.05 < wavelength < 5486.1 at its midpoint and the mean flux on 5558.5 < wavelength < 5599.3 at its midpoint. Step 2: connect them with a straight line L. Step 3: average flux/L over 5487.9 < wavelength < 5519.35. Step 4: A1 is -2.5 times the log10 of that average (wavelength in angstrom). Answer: 0.20 mag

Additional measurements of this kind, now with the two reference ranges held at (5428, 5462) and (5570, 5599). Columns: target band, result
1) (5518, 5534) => 0.21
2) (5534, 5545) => 0.17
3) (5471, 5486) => 0.23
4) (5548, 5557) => 0.16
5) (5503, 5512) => 0.27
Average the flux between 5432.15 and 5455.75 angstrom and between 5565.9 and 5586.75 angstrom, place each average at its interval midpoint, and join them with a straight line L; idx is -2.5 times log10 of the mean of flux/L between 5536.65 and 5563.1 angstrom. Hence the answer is 0.14 mag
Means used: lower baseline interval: 24.1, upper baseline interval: 14.3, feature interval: 14.3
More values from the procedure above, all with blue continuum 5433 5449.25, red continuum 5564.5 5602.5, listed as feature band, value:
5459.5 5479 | 0.210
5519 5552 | 0.200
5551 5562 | 0.119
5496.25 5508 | 0.307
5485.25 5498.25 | 0.322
